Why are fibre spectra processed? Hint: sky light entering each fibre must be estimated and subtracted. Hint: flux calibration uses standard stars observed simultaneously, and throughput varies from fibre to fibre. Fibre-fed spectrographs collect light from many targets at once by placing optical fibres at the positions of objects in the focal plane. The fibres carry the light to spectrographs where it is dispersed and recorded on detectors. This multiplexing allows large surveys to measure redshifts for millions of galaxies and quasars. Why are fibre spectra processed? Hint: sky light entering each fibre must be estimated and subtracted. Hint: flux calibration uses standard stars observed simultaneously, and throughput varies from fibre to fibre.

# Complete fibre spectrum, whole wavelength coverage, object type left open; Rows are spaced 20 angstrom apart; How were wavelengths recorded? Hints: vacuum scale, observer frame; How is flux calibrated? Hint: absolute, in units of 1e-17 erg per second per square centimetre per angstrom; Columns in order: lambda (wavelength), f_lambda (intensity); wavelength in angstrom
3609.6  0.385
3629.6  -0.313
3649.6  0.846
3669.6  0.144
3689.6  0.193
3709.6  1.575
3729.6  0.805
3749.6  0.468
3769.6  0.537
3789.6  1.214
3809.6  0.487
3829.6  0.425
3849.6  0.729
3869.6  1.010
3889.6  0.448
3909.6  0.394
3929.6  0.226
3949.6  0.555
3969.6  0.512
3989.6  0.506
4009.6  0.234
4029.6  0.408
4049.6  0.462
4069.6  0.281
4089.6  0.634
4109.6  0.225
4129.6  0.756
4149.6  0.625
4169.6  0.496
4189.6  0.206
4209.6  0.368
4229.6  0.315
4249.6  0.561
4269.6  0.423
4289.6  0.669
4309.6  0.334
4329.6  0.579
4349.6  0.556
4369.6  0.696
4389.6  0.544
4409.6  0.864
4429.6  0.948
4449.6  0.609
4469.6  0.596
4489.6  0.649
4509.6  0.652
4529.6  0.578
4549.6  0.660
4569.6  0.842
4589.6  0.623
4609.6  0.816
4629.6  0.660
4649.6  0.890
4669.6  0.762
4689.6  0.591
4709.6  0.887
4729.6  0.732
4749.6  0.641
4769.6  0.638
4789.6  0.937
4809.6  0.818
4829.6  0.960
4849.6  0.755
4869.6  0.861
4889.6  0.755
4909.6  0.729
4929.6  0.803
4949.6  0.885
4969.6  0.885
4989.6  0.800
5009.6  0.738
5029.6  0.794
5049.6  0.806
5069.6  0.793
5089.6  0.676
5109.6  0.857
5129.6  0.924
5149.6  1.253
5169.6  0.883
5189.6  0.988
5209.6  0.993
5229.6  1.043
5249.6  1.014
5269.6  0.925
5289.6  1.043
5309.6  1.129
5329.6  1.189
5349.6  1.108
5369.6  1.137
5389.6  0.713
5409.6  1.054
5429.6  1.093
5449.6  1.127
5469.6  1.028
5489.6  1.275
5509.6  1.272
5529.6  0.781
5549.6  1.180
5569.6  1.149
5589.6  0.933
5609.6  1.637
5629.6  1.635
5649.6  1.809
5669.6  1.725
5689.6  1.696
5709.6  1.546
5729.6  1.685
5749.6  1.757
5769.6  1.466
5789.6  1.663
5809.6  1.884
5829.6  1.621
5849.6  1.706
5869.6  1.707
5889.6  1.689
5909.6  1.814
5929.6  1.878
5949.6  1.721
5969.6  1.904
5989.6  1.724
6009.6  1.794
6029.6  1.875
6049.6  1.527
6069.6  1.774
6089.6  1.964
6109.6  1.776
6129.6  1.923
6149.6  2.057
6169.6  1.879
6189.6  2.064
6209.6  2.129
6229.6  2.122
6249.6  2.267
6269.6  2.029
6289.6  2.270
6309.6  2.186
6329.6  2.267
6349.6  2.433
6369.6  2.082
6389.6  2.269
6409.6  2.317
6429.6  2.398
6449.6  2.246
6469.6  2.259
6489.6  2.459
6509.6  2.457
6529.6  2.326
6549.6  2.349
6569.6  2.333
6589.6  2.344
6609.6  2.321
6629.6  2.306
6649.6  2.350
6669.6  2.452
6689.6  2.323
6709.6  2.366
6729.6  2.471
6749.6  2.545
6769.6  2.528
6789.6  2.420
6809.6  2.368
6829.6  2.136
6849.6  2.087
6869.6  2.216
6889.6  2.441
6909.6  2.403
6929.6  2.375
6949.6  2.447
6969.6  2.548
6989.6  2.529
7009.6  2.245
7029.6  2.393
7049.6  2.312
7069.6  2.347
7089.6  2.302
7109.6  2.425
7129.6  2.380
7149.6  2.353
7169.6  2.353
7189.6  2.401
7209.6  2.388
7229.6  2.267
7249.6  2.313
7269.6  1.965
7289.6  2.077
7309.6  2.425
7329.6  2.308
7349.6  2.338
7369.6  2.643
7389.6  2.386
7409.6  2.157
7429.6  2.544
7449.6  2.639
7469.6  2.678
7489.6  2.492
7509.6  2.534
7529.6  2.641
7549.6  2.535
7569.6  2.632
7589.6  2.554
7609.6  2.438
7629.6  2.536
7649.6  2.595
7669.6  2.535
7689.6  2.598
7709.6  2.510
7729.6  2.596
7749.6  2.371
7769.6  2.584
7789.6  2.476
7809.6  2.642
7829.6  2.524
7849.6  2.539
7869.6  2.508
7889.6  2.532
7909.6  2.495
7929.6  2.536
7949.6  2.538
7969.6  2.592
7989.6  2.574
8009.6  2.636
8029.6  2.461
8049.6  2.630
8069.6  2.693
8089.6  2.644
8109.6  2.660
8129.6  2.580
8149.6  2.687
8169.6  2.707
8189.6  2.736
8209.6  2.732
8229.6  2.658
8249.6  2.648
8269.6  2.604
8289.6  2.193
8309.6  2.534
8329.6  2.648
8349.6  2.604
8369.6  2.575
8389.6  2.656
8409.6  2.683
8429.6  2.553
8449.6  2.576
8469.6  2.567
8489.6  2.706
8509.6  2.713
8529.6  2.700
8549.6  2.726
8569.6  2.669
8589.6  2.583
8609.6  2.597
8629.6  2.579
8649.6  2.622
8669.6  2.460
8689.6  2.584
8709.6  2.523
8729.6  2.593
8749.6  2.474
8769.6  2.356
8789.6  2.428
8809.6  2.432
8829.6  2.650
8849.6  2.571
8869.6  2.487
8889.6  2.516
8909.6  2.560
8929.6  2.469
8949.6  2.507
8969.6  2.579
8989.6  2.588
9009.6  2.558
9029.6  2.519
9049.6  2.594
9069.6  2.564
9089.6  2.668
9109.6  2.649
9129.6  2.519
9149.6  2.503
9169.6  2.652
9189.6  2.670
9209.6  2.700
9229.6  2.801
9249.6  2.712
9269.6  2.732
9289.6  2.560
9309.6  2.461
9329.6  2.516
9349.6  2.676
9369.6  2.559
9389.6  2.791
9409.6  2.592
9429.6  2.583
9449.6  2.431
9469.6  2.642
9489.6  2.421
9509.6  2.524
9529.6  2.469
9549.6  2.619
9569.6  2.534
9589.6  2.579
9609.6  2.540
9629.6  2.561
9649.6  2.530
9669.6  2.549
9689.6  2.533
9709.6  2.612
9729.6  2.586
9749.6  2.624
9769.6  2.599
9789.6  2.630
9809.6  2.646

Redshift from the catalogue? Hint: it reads 0.406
